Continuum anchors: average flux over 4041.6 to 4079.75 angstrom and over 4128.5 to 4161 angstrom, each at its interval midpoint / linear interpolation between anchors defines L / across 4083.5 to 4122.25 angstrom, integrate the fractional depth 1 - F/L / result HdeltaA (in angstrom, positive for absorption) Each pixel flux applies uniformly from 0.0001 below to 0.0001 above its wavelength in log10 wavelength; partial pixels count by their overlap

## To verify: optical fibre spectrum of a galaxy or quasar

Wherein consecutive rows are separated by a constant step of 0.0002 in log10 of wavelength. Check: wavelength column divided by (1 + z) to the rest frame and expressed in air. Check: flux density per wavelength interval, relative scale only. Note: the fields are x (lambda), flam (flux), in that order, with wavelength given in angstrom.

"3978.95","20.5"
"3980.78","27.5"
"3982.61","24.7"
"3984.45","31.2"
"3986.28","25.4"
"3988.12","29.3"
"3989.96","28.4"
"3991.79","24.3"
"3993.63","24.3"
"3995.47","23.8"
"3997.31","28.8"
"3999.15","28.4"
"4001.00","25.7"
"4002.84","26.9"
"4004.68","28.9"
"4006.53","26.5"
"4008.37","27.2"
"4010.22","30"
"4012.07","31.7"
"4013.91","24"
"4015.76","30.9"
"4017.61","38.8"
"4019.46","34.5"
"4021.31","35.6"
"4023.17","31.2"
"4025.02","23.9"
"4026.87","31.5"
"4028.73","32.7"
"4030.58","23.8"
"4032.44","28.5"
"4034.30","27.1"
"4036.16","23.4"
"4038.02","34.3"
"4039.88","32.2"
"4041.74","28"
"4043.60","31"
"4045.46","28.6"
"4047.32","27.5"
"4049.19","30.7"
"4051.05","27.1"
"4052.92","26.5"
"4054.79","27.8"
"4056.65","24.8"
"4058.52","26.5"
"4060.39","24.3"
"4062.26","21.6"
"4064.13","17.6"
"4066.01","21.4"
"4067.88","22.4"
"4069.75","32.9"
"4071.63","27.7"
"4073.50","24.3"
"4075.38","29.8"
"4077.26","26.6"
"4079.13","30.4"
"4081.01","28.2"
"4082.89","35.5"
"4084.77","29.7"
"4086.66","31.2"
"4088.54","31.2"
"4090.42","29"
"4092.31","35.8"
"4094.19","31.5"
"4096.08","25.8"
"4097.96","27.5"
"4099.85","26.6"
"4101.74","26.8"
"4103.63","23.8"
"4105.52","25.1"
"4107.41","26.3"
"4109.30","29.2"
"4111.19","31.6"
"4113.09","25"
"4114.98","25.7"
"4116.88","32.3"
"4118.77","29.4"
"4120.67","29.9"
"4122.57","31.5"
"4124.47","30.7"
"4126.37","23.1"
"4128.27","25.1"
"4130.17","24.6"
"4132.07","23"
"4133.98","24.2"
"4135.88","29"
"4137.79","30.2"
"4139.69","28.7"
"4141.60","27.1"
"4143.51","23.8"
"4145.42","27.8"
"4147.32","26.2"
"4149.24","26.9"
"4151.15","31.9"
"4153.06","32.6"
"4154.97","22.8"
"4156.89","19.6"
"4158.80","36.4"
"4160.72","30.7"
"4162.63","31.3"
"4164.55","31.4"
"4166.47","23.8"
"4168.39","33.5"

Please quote -2.7 angstrom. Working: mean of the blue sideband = 26.5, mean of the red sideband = 27.3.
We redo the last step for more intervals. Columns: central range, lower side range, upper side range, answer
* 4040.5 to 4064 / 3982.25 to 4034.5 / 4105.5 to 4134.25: 1.2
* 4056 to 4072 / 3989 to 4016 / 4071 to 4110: 2.3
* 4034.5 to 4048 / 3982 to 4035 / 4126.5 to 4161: -0.5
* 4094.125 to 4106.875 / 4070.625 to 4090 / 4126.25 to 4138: 0.7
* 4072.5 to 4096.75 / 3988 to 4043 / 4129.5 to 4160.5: -1.7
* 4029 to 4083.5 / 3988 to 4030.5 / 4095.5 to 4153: 2.0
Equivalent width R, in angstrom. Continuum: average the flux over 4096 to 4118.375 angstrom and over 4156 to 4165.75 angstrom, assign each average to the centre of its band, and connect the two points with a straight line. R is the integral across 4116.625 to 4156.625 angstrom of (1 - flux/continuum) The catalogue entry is 1.7 angstrom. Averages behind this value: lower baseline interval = 27.3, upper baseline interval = 29.8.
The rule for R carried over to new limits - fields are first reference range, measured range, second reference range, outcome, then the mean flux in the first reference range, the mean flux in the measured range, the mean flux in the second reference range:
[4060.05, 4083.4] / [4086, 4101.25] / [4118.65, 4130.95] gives -1.6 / 26.3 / 29.7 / 27.7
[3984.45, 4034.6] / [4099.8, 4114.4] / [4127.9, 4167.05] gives 0.6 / 28.7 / 26.8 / 27.6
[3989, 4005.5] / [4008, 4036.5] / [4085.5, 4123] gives -2.9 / 26.6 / 29.8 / 28.7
